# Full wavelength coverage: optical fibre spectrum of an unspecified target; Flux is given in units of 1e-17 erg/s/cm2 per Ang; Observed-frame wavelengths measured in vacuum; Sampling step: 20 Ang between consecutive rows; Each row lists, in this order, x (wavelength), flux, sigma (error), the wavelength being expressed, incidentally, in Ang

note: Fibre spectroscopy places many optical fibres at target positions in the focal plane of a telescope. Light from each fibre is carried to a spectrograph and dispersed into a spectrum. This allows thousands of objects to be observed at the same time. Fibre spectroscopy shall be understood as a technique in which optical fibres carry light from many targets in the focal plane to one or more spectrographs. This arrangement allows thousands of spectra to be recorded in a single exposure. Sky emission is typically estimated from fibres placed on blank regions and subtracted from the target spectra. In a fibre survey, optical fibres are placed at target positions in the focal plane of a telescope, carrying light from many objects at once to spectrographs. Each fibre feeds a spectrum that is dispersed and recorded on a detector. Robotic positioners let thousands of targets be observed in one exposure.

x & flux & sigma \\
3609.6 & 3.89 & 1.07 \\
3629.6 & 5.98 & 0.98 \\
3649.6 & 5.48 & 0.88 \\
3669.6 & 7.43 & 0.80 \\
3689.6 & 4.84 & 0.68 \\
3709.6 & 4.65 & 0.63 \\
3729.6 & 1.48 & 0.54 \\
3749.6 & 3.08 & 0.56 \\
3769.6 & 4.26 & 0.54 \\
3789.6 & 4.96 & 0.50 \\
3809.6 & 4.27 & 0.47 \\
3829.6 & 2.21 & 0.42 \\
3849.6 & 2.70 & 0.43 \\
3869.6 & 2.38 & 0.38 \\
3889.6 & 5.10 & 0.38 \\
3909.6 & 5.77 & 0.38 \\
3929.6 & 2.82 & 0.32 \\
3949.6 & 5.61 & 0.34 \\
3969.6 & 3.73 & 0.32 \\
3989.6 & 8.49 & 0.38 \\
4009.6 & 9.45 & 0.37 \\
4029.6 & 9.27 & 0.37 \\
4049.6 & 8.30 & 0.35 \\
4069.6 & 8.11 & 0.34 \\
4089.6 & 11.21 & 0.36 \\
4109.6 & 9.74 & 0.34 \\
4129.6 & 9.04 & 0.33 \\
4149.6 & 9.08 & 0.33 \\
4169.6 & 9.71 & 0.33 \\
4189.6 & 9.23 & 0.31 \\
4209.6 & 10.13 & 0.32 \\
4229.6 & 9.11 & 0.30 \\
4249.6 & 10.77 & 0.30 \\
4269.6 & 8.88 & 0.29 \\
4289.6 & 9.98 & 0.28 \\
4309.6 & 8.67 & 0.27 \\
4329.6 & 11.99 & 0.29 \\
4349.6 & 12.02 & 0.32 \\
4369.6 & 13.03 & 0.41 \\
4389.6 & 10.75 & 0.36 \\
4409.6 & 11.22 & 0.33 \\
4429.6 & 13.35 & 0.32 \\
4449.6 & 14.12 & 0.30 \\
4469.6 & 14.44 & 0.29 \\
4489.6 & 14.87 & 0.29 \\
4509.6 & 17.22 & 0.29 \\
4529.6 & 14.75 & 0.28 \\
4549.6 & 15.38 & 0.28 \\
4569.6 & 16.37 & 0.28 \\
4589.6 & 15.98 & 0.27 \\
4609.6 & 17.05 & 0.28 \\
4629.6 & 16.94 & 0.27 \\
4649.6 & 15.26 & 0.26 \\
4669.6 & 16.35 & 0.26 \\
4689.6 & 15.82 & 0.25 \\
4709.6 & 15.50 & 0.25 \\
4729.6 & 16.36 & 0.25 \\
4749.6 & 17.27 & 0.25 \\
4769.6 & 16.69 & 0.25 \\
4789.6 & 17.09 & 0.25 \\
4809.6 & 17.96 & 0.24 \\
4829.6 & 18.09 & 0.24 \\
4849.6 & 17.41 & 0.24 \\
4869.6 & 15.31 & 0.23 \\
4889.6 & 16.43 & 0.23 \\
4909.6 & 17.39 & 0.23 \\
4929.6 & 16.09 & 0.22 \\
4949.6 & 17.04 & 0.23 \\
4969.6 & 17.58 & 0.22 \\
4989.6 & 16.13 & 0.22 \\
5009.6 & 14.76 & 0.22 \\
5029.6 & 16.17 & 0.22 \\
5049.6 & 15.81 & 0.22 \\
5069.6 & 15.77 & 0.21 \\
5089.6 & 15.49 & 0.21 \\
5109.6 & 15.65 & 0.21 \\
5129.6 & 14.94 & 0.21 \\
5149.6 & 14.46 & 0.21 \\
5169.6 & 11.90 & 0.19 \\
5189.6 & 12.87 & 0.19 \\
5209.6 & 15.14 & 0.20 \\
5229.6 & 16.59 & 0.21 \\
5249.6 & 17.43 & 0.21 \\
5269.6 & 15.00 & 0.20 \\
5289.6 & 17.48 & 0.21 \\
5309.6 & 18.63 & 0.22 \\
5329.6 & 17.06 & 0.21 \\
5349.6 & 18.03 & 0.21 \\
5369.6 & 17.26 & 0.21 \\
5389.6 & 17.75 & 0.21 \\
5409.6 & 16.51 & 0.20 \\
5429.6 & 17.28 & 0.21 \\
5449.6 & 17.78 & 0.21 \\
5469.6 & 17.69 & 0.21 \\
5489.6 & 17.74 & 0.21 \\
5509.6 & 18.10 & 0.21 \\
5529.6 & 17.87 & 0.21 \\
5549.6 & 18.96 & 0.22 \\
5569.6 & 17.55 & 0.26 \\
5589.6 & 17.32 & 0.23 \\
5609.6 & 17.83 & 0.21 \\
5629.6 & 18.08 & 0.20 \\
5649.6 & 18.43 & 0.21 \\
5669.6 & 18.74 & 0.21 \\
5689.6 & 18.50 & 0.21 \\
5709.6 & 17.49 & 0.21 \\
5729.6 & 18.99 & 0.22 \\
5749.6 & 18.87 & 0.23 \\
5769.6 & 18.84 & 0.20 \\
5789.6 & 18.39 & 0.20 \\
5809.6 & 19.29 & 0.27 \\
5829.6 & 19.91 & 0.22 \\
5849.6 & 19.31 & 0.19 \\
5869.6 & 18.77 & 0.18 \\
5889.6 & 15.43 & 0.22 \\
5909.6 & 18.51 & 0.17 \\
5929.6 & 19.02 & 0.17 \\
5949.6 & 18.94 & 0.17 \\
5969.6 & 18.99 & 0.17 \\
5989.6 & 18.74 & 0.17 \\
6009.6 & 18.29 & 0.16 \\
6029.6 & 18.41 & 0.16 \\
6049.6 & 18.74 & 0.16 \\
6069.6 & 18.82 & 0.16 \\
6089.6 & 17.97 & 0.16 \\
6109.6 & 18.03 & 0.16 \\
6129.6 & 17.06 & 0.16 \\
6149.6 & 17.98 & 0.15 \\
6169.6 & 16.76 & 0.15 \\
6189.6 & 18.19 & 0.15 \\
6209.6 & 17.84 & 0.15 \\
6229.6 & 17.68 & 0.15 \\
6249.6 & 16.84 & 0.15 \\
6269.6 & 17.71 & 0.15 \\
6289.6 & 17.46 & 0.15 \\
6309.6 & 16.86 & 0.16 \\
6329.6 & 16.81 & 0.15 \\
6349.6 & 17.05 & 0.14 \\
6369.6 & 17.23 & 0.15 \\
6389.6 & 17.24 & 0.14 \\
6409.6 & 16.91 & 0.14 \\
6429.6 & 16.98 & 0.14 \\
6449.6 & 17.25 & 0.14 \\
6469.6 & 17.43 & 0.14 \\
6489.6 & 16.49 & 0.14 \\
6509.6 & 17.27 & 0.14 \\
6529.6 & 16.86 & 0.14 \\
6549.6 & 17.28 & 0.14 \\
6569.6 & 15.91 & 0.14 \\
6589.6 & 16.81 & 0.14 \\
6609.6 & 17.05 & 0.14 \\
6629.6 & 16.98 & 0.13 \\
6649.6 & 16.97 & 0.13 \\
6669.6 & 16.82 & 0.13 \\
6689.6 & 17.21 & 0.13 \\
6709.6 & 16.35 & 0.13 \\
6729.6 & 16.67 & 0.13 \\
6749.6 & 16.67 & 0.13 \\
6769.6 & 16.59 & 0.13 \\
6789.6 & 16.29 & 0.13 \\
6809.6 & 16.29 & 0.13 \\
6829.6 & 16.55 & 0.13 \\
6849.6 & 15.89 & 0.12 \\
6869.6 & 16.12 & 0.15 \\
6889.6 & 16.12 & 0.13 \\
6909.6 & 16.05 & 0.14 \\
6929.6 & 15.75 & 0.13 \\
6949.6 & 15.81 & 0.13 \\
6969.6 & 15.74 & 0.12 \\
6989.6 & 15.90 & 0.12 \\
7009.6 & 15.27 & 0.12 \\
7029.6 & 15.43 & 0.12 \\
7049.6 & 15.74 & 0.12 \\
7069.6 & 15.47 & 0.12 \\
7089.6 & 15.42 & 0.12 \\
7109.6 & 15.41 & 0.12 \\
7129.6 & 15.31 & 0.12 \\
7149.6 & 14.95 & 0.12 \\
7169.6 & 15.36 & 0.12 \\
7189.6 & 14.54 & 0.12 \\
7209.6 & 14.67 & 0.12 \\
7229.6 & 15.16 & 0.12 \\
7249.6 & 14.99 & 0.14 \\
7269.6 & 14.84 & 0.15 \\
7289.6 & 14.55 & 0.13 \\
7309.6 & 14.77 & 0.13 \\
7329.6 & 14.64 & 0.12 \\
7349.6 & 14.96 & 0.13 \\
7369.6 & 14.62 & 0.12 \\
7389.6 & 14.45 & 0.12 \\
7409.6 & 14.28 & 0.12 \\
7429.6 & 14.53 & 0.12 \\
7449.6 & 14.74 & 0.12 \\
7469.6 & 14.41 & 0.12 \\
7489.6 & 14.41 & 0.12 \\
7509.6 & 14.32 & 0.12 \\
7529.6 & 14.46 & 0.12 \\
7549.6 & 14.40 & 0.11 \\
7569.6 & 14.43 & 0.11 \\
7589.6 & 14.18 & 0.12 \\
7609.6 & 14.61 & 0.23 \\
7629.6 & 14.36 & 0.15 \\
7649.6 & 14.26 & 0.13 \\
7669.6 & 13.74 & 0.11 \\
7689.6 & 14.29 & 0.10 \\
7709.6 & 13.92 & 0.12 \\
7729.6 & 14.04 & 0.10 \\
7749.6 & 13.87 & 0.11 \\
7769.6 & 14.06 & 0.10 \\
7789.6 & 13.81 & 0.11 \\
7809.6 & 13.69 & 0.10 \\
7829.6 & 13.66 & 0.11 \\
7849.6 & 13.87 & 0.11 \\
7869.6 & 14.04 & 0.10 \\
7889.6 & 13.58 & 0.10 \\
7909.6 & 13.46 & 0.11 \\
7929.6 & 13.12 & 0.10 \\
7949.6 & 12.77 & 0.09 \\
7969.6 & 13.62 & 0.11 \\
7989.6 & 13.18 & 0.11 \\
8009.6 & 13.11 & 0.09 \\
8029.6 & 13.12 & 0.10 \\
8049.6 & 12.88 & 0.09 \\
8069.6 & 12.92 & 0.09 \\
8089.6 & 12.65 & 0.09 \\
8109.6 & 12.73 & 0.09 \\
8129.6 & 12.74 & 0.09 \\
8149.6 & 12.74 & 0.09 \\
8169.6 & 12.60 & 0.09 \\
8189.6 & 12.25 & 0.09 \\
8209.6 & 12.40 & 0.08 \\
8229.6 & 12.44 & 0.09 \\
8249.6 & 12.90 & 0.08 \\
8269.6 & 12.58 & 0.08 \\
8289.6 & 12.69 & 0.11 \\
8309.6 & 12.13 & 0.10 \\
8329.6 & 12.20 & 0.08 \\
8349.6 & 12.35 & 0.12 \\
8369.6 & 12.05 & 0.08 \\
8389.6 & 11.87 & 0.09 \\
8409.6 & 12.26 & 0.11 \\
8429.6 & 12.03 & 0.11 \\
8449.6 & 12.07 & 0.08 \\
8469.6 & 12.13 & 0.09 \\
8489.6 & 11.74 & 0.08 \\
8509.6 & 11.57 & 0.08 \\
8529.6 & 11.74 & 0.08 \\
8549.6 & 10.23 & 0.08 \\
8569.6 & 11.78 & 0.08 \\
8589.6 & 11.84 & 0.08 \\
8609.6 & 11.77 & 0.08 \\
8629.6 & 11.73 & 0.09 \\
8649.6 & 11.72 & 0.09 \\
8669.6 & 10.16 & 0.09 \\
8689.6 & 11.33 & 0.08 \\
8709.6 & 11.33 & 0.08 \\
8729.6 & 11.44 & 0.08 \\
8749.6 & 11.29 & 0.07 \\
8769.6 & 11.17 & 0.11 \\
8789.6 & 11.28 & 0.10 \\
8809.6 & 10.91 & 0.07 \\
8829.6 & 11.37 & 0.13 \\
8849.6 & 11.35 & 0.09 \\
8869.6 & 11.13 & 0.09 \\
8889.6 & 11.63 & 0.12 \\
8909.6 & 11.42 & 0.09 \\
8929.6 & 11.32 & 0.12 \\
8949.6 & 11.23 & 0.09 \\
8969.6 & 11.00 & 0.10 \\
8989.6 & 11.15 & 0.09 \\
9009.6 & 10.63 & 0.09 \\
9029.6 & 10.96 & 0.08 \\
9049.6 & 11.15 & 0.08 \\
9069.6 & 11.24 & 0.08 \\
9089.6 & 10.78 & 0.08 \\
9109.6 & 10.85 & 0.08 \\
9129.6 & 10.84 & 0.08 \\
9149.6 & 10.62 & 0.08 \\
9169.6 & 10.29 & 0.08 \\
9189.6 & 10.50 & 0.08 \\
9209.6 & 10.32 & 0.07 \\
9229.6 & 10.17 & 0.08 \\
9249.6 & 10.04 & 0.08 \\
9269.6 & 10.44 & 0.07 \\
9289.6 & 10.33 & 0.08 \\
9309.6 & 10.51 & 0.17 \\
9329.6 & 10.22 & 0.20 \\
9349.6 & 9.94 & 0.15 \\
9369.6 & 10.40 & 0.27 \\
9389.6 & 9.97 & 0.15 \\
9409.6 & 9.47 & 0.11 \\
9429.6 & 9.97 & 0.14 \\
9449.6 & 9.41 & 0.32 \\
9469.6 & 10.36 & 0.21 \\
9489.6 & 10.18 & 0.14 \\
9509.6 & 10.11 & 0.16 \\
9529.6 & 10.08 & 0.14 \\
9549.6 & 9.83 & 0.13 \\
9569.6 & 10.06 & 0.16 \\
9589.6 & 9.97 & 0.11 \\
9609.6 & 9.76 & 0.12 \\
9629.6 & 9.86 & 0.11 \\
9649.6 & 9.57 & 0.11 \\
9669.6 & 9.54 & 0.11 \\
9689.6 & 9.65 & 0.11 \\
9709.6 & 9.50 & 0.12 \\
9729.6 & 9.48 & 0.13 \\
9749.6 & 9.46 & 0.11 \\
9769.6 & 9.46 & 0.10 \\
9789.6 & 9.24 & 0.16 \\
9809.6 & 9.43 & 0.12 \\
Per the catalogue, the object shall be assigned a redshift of 0.00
